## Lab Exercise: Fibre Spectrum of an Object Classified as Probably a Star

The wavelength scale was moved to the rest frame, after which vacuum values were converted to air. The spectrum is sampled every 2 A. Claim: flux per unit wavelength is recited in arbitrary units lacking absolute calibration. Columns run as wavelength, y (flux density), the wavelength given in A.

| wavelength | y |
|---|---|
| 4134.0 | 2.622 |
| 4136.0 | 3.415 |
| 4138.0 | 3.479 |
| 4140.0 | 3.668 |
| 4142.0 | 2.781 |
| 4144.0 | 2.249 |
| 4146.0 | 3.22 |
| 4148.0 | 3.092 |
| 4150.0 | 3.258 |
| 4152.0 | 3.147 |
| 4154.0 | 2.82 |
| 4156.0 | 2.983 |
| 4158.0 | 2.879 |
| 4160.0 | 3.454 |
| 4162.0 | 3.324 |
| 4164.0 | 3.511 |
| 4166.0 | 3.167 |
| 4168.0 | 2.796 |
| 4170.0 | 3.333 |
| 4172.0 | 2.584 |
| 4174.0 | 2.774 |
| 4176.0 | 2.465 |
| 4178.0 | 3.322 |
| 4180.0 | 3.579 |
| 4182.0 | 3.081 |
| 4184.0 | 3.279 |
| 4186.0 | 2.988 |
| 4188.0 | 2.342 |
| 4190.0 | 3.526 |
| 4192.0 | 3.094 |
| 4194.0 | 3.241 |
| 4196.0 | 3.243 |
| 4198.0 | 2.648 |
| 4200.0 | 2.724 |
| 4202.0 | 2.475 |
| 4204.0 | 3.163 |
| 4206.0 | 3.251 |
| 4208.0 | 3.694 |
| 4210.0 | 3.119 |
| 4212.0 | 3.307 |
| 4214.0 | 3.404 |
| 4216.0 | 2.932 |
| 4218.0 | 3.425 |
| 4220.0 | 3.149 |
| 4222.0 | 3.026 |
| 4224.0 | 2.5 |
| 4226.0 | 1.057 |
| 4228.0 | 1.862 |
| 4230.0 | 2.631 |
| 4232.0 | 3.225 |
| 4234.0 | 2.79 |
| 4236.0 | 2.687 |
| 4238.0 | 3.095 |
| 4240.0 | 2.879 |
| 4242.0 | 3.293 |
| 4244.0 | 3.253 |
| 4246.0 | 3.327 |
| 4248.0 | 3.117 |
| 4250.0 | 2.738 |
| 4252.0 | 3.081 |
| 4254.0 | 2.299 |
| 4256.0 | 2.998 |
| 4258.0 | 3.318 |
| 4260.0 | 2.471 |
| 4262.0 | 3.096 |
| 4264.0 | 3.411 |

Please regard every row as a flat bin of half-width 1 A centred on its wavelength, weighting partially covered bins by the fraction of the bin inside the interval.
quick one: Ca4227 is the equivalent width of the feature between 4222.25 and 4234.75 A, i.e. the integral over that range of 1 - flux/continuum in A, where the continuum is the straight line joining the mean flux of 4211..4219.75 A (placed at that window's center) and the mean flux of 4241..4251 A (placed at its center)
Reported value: 3.2 A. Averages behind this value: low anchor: 3.26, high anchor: 3.15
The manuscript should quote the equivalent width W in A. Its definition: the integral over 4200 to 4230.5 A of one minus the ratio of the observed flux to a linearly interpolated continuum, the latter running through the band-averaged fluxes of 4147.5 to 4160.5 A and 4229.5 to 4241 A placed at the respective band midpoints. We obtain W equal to 0.8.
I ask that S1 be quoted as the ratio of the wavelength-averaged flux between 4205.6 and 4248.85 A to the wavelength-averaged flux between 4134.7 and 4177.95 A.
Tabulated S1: 1.0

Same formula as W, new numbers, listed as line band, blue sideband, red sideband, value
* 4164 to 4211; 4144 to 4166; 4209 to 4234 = -1.3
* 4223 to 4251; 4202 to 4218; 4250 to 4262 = 2.3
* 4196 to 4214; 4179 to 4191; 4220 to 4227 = -2.5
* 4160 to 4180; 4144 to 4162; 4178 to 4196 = 0.2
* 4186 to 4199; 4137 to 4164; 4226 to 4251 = -0.1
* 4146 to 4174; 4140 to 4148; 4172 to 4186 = -1.2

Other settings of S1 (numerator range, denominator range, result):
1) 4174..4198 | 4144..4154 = 1.01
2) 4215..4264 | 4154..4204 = 0.94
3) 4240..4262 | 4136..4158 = 0.97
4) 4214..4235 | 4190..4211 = 0.87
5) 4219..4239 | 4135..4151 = 0.83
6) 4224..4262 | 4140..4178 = 0.92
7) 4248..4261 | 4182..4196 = 0.92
